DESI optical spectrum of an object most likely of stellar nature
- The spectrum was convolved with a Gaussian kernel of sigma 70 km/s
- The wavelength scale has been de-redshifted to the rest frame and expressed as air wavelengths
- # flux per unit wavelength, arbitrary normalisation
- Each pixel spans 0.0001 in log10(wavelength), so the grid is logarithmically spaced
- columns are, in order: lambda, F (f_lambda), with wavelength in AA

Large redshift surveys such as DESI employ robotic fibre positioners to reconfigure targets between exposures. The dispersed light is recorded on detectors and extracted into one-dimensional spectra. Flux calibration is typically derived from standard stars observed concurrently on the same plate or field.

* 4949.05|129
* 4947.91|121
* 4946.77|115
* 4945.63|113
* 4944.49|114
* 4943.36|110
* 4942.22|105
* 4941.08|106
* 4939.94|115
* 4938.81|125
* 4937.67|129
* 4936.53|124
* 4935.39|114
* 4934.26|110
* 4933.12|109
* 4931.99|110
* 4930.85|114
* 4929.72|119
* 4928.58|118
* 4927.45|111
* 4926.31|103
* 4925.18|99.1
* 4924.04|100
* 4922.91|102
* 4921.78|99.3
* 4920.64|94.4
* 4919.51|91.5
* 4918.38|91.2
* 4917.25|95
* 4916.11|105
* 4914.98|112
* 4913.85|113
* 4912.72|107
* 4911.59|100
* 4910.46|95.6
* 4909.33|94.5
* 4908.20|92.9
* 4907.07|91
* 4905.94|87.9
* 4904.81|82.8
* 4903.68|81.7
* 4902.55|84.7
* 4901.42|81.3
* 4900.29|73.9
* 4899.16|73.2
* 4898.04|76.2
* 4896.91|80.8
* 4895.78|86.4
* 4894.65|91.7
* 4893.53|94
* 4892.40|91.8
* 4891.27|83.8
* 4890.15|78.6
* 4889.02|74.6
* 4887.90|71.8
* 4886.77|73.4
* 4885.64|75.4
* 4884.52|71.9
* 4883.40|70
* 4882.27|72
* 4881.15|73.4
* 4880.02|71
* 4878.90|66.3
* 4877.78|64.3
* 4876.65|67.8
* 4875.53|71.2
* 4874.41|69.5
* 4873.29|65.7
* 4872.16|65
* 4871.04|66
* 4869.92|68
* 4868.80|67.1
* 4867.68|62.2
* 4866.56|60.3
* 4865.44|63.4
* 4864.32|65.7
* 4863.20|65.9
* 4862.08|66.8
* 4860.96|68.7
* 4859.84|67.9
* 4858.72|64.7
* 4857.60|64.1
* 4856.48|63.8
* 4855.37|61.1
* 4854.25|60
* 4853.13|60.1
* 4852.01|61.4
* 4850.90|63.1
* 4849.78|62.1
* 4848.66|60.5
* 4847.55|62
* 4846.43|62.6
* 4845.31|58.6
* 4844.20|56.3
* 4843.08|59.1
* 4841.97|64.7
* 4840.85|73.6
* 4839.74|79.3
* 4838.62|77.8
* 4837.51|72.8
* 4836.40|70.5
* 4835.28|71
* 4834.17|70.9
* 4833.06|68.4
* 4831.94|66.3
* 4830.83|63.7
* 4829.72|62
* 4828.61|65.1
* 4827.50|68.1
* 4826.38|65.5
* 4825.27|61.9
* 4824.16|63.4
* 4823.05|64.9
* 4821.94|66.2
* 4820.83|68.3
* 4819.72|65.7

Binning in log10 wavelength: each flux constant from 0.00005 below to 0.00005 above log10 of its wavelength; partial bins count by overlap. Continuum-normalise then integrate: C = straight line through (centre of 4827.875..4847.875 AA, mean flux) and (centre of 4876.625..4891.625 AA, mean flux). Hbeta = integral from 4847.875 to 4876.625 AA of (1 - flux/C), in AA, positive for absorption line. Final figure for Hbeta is 2.2 AA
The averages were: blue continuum 67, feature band 64.6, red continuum 72.5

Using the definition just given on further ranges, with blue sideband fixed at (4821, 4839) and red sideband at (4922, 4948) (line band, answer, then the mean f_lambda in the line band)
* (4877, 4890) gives 2.7 AA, 71.4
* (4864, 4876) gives 2.6 AA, 65.8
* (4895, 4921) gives 2.5 AA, 90.9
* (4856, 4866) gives 1.8 AA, 65.6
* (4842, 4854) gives 2.3 AA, 60.7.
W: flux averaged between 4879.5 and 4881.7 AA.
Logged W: 72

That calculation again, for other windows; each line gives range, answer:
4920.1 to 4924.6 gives 99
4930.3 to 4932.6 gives 112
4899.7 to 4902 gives 77.4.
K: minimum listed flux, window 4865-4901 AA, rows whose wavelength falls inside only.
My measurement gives 60.3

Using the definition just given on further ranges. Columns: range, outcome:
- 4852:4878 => 60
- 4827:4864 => 56.3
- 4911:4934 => 91.2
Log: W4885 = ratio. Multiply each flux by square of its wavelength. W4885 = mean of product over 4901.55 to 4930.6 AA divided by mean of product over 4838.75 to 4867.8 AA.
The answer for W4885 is 1.6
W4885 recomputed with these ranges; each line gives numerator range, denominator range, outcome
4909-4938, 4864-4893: 1.53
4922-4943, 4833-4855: 1.76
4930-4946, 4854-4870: 1.82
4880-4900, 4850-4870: 1.24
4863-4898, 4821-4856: 1.13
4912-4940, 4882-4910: 1.34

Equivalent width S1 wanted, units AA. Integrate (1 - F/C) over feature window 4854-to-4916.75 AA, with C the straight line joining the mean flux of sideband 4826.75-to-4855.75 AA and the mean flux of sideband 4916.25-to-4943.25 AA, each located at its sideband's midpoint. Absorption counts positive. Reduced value 7.08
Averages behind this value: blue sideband 65.4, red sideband 108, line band 77.3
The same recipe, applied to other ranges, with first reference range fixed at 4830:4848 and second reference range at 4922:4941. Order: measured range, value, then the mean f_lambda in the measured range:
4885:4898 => 1.6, 81.7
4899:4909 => 1.5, 83.9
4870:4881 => 2.2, 67.6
